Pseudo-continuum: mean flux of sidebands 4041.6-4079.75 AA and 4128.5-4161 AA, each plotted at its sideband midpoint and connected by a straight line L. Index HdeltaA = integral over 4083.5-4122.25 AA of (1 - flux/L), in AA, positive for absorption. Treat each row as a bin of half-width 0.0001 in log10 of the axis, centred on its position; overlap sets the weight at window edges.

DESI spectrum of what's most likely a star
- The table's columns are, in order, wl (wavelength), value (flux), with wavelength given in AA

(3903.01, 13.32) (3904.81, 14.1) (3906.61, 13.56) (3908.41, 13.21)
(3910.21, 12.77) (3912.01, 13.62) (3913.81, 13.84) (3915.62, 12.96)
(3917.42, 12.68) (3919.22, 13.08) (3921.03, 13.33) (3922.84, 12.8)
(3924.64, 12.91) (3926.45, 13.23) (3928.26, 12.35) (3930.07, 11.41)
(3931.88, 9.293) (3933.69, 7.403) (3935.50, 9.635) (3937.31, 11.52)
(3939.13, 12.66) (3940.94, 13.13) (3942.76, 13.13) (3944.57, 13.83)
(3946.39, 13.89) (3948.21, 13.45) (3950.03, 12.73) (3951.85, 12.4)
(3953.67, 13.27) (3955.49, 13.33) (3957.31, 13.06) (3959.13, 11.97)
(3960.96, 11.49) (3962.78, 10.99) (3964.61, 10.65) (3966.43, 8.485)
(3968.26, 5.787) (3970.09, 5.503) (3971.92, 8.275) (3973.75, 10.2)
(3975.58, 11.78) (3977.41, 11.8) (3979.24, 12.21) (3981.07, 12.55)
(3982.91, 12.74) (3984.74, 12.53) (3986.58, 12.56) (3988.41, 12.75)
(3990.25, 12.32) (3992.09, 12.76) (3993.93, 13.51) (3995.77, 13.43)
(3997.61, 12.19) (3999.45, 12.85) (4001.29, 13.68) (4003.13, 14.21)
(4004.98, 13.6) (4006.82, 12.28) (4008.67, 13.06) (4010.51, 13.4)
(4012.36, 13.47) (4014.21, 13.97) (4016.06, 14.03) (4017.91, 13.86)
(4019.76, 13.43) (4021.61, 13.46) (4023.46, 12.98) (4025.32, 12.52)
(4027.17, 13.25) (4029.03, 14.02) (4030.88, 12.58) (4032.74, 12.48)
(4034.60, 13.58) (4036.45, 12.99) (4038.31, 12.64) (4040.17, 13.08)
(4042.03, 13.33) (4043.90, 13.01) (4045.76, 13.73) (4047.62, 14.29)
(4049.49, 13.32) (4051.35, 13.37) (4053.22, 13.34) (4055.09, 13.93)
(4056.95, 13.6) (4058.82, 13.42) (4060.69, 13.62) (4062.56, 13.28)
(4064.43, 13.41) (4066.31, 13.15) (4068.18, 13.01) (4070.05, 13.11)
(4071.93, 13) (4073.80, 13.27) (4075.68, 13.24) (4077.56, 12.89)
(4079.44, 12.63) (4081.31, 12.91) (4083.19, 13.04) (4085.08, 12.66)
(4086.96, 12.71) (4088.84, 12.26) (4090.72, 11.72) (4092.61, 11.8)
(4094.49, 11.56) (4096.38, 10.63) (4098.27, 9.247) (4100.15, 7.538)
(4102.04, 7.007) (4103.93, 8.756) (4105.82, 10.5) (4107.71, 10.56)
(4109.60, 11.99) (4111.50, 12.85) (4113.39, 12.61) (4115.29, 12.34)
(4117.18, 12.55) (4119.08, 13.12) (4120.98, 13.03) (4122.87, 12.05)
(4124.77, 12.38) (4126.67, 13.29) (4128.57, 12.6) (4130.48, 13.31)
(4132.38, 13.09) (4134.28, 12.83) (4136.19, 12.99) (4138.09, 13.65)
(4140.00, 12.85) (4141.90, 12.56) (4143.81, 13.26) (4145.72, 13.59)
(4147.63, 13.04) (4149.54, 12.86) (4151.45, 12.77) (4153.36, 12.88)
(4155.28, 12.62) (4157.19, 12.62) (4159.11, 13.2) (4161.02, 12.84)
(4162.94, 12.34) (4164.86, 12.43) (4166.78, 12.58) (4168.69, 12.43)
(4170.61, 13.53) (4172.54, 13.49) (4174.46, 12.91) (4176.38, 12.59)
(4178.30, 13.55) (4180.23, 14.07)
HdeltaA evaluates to 5.46 AA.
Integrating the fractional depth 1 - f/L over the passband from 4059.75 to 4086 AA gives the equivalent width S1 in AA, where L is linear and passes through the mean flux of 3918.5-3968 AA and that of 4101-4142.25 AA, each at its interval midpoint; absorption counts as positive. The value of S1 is -2.2 AA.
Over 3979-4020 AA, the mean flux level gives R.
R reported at 13.1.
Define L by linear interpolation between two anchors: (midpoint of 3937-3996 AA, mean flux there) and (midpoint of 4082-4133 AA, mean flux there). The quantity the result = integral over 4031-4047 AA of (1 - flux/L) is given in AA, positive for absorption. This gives -1.8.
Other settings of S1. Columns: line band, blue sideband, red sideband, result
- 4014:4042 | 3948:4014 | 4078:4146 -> -2.91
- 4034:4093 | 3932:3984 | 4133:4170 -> -4.61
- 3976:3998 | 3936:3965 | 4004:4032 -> 0.64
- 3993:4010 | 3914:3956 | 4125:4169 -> -0.90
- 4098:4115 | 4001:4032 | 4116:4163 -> 3.64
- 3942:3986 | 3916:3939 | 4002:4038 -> 2.91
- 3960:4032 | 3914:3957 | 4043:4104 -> 1.27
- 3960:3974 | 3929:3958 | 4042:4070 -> 3.98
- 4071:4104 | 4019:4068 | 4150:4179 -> 3.96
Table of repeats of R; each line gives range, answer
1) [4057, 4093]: 12.9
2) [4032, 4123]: 12.4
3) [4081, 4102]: 11.2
